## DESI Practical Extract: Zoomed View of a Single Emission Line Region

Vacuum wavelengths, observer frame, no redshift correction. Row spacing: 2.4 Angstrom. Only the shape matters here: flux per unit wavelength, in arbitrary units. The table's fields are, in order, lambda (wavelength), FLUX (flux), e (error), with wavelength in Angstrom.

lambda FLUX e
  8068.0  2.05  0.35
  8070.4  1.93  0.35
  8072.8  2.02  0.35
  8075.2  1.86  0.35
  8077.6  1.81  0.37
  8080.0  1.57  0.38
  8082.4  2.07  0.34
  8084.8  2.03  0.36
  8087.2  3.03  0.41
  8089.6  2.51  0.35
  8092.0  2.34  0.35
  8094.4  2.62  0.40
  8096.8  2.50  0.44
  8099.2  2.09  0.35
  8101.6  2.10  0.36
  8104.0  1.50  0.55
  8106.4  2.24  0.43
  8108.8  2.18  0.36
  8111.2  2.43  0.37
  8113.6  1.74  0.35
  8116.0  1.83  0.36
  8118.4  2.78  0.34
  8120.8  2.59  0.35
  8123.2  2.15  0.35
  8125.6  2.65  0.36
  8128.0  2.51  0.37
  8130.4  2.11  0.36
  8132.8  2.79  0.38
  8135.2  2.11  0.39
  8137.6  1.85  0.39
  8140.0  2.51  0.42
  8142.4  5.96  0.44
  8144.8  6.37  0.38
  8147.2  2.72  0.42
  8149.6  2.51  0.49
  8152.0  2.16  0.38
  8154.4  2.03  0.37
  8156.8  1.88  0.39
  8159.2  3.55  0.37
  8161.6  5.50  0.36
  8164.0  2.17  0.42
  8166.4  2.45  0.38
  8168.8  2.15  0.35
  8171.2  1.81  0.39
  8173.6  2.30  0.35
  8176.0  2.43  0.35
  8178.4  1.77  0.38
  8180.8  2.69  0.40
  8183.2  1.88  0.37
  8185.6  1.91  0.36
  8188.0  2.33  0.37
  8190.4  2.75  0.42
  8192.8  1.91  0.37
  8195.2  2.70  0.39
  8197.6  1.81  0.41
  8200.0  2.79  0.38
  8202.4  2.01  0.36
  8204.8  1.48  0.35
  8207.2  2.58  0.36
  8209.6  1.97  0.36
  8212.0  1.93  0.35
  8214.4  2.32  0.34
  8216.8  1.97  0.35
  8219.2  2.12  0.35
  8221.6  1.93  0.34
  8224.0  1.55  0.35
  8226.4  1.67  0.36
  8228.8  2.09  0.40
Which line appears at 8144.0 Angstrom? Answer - [S II]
